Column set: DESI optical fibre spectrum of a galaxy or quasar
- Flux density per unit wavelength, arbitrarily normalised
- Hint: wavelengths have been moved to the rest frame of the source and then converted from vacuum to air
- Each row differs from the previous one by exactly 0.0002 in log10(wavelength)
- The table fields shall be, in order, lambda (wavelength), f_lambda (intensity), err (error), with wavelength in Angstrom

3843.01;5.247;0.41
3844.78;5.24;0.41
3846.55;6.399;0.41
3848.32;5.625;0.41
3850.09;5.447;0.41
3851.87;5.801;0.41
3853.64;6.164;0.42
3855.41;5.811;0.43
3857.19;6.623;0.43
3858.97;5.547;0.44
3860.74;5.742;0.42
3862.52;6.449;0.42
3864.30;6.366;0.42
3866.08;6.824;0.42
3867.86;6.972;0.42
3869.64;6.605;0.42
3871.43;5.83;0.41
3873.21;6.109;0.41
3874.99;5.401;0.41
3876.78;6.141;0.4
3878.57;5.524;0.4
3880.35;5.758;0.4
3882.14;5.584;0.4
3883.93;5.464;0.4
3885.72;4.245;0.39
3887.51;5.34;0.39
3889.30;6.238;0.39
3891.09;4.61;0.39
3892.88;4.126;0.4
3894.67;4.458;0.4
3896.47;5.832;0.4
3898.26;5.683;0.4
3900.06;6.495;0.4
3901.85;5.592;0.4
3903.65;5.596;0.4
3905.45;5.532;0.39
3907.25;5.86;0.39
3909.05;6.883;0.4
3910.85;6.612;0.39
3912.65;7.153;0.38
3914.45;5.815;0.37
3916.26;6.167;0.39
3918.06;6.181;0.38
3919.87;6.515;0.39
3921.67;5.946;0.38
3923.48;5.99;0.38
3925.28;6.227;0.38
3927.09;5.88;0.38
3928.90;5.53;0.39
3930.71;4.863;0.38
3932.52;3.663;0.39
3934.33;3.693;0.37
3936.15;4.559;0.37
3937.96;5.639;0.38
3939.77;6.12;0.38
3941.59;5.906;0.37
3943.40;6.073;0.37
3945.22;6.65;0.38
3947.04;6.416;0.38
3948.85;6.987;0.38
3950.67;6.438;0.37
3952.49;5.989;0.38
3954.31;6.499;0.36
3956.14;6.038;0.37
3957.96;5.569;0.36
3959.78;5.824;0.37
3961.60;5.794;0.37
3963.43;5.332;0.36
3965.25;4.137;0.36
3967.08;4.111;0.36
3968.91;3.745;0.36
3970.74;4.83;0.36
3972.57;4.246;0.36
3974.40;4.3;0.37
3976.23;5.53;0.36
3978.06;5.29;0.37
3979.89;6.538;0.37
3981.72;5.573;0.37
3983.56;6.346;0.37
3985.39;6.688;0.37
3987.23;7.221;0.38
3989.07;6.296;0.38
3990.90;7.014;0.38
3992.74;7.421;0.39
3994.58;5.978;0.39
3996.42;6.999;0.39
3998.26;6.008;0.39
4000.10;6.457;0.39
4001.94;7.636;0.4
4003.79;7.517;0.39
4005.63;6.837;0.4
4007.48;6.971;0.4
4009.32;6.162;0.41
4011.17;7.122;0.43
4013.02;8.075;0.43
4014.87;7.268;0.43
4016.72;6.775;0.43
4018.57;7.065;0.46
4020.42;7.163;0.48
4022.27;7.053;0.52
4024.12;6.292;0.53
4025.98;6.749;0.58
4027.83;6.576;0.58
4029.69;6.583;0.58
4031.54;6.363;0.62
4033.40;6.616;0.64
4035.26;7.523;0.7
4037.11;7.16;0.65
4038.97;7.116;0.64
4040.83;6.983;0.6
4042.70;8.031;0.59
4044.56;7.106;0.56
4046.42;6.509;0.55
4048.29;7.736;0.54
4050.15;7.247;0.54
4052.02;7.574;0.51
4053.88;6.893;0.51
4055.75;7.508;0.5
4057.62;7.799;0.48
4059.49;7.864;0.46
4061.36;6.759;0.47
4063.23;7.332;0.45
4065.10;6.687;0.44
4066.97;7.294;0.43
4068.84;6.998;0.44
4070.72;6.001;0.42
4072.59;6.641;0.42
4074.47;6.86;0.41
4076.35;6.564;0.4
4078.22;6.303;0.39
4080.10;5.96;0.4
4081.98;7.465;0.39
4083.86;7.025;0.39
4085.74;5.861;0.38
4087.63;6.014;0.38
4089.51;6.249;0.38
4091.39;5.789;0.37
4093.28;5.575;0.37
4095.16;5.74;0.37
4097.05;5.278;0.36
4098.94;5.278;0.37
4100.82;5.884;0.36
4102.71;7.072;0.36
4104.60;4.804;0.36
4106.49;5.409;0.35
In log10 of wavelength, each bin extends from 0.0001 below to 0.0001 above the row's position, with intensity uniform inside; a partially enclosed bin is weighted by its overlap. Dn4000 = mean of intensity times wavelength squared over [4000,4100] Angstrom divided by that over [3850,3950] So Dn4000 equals 1.3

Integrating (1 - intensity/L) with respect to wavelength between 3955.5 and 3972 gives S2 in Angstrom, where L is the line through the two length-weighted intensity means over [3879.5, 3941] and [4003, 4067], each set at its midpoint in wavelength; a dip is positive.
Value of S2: 3.22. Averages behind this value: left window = 5.58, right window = 7.09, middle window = 5.01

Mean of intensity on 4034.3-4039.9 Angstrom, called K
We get 7.27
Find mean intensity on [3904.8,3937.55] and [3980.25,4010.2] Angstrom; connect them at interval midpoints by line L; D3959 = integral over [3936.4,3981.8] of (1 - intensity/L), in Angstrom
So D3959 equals 4.7 Angstrom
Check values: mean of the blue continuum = 5.72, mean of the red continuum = 6.69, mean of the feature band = 5.57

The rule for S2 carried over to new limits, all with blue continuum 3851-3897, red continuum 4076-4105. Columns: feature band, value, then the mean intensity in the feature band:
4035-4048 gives -2.6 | 7.21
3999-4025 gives -4.7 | 7.02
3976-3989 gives -0.7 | 6.21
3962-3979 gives 3.6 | 4.65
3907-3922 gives -1.5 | 6.38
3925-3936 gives 1.8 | 4.87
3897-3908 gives 0.0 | 5.79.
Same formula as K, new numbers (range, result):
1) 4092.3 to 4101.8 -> 5.56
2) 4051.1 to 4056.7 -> 7.33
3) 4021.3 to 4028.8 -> 6.67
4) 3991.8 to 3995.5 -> 6.7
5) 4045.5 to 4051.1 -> 7.16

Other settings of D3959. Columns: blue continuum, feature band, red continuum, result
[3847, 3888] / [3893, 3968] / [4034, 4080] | 6.4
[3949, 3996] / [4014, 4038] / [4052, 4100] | -2.7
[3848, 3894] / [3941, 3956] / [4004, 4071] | 0.0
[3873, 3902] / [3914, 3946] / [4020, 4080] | 1.1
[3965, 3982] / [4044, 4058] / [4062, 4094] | -2.8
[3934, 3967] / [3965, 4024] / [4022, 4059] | 1.3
